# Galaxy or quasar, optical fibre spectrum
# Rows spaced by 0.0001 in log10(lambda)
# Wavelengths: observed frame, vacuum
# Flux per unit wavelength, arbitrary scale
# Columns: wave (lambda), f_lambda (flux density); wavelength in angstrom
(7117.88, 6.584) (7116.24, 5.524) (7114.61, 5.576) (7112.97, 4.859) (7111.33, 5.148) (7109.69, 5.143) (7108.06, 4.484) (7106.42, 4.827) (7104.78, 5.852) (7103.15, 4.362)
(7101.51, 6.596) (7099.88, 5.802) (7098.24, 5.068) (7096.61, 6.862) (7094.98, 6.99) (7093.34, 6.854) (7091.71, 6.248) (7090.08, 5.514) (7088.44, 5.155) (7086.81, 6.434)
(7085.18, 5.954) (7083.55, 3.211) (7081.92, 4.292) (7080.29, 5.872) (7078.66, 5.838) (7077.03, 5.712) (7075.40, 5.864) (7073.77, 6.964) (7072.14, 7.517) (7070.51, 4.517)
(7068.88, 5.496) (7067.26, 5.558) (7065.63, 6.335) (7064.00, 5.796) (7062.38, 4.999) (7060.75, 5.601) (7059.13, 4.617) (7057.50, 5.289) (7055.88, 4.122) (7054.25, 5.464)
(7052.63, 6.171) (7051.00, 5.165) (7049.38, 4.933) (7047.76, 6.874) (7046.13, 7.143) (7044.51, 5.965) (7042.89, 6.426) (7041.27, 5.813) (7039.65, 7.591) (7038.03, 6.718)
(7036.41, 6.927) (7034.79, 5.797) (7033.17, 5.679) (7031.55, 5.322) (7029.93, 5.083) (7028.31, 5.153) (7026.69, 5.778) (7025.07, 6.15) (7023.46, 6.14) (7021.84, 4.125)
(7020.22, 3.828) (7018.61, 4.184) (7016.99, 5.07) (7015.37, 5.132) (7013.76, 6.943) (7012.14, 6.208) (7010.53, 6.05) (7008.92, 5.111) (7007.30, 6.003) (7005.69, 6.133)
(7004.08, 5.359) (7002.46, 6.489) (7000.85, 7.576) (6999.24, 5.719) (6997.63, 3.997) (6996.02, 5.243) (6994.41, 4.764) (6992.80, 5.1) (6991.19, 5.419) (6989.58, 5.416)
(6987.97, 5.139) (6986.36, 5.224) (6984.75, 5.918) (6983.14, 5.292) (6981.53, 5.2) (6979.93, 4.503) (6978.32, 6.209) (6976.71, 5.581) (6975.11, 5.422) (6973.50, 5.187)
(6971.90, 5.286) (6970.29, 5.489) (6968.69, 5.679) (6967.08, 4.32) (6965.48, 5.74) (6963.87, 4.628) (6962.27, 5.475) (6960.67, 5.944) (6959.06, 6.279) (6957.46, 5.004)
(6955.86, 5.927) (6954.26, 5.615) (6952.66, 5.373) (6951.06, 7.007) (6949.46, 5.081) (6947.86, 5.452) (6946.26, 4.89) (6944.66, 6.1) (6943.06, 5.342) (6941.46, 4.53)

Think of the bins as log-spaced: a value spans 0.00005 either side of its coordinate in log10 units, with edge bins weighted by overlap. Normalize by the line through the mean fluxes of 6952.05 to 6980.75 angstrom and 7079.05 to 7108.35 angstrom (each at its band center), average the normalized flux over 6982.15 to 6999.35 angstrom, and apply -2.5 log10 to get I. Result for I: 0.06 mag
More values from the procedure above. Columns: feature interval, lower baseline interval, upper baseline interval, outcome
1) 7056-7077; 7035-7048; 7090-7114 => 0.10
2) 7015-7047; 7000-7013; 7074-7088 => 0.03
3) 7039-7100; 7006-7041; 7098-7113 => -0.07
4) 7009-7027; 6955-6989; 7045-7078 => 0.03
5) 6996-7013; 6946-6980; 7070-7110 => -0.05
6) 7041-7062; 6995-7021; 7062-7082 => 0.02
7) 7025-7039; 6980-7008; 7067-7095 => -0.04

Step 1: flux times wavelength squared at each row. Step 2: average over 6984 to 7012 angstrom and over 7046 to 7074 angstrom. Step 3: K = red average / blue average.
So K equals 1.03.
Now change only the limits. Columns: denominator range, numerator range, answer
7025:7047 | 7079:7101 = 0.95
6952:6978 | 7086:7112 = 1.09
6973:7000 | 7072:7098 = 1.15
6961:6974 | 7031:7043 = 1.22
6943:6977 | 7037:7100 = 1.09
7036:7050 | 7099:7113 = 0.82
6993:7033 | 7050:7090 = 1.02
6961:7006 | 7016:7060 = 1.05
